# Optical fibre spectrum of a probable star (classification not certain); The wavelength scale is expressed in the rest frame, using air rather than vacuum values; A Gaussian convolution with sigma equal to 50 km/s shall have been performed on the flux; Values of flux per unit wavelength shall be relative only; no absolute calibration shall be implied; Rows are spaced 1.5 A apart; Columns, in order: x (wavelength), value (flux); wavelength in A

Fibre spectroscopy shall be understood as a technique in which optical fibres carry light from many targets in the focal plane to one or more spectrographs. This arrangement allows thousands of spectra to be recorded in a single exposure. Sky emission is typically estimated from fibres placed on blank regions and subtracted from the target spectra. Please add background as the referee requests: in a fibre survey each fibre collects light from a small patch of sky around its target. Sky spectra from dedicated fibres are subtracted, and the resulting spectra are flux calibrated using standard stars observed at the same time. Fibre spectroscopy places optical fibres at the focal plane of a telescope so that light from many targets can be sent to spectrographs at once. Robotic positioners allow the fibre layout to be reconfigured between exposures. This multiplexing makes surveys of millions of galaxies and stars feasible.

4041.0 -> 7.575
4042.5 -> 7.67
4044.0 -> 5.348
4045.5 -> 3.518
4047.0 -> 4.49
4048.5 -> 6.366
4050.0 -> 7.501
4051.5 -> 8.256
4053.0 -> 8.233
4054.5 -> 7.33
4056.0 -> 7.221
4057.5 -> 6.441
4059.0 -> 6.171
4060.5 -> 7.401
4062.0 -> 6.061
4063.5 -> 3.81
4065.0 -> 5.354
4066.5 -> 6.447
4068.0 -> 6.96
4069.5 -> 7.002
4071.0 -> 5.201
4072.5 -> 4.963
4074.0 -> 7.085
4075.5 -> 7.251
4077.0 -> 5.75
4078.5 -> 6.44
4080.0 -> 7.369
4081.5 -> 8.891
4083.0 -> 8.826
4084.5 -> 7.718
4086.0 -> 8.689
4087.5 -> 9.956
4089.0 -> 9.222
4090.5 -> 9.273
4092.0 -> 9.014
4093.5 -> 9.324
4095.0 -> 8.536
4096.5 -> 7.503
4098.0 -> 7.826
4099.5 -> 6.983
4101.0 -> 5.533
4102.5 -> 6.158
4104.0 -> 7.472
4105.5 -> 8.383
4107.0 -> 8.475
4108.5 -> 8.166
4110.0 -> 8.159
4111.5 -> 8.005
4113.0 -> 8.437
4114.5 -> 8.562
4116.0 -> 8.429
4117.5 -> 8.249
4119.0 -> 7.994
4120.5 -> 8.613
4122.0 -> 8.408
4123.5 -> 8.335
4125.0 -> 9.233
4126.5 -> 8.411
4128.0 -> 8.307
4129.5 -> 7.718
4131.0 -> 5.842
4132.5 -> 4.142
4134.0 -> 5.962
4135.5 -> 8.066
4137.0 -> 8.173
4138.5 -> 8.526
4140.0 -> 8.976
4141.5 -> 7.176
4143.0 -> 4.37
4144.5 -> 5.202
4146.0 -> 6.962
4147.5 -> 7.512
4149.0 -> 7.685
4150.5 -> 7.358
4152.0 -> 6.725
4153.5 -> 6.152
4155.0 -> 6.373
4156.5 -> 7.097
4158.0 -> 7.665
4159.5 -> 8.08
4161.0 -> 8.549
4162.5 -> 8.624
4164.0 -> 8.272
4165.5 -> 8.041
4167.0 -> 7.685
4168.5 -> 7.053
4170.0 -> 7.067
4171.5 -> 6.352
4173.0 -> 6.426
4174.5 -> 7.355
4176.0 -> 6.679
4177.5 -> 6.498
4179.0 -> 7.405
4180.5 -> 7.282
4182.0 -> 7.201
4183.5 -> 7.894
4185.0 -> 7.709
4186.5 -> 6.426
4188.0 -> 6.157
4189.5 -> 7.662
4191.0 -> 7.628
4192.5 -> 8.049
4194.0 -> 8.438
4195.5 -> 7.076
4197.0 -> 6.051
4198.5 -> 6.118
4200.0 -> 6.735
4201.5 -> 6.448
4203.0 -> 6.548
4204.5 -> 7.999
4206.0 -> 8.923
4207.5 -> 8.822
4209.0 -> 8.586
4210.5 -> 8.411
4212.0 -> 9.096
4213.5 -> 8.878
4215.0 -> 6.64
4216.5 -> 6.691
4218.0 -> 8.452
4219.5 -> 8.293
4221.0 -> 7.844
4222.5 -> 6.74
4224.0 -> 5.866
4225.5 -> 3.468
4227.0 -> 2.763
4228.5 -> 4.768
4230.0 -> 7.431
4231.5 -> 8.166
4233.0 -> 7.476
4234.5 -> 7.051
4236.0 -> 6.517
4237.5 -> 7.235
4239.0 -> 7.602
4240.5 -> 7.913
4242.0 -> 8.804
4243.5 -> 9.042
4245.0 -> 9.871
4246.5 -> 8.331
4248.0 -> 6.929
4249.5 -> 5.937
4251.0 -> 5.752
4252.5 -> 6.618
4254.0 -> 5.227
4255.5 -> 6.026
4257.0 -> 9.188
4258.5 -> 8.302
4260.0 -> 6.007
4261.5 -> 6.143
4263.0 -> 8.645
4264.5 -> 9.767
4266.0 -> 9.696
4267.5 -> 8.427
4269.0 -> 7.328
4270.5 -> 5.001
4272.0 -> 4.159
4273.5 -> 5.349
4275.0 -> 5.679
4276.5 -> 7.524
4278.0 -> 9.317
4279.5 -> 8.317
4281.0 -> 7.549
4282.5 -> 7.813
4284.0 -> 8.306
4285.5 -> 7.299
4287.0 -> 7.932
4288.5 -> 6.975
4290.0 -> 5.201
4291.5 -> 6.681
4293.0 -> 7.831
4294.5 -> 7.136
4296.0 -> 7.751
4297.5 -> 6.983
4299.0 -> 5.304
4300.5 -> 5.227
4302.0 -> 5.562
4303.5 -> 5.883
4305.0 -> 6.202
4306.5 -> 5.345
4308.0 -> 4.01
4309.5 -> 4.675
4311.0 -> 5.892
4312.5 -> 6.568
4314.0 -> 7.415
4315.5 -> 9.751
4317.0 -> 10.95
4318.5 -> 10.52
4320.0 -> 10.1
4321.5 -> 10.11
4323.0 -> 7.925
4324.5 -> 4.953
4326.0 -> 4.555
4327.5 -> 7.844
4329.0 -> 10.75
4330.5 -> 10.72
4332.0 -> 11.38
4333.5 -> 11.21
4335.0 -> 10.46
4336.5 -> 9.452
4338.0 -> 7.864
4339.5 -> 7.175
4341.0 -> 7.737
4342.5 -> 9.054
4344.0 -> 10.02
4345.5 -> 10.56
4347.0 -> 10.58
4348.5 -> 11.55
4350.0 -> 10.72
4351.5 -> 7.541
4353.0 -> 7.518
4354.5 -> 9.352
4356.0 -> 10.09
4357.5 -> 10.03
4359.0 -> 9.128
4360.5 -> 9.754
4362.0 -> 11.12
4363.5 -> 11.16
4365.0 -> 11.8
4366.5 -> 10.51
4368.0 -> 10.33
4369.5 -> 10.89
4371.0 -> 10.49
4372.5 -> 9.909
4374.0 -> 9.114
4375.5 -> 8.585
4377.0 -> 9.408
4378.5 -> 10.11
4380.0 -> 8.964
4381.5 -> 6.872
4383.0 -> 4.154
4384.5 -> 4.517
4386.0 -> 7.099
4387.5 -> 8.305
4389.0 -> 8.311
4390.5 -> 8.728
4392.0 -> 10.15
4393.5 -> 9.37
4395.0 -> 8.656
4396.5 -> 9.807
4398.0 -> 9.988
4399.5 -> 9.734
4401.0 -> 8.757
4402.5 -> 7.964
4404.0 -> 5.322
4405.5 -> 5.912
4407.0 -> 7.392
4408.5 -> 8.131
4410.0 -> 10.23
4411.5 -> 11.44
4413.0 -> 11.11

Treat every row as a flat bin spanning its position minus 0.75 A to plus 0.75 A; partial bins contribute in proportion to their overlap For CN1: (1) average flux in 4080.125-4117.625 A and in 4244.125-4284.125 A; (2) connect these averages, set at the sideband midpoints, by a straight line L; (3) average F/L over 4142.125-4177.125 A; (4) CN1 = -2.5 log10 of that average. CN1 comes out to 0.11 mag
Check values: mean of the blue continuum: 8.22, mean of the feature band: 7.09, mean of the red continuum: 7.29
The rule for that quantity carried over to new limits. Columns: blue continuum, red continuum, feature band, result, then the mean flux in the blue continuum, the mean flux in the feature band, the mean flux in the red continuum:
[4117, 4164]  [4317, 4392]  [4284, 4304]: 0.29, 7.44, 6.67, 9.19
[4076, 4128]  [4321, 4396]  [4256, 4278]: 0.20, 8.13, 7.29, 9.13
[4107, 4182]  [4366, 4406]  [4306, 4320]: 0.12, 7.48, 7.42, 8.6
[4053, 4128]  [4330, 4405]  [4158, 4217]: 0.09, 7.59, 7.48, 9.22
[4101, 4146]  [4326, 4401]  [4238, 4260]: 0.14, 7.61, 7.48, 9.3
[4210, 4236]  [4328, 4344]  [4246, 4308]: 0.18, 6.92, 6.9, 9.57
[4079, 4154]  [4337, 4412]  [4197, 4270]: 0.14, 7.78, 7.34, 9.03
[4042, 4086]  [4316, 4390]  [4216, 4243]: 0.18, 6.62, 6.86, 9.21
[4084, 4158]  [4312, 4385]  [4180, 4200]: 0.14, 7.7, 7.19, 9.23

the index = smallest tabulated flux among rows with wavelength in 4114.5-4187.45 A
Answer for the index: 4.142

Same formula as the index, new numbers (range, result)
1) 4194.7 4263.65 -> 2.763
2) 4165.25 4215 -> 6.051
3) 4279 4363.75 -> 4.01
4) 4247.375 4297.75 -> 4.159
